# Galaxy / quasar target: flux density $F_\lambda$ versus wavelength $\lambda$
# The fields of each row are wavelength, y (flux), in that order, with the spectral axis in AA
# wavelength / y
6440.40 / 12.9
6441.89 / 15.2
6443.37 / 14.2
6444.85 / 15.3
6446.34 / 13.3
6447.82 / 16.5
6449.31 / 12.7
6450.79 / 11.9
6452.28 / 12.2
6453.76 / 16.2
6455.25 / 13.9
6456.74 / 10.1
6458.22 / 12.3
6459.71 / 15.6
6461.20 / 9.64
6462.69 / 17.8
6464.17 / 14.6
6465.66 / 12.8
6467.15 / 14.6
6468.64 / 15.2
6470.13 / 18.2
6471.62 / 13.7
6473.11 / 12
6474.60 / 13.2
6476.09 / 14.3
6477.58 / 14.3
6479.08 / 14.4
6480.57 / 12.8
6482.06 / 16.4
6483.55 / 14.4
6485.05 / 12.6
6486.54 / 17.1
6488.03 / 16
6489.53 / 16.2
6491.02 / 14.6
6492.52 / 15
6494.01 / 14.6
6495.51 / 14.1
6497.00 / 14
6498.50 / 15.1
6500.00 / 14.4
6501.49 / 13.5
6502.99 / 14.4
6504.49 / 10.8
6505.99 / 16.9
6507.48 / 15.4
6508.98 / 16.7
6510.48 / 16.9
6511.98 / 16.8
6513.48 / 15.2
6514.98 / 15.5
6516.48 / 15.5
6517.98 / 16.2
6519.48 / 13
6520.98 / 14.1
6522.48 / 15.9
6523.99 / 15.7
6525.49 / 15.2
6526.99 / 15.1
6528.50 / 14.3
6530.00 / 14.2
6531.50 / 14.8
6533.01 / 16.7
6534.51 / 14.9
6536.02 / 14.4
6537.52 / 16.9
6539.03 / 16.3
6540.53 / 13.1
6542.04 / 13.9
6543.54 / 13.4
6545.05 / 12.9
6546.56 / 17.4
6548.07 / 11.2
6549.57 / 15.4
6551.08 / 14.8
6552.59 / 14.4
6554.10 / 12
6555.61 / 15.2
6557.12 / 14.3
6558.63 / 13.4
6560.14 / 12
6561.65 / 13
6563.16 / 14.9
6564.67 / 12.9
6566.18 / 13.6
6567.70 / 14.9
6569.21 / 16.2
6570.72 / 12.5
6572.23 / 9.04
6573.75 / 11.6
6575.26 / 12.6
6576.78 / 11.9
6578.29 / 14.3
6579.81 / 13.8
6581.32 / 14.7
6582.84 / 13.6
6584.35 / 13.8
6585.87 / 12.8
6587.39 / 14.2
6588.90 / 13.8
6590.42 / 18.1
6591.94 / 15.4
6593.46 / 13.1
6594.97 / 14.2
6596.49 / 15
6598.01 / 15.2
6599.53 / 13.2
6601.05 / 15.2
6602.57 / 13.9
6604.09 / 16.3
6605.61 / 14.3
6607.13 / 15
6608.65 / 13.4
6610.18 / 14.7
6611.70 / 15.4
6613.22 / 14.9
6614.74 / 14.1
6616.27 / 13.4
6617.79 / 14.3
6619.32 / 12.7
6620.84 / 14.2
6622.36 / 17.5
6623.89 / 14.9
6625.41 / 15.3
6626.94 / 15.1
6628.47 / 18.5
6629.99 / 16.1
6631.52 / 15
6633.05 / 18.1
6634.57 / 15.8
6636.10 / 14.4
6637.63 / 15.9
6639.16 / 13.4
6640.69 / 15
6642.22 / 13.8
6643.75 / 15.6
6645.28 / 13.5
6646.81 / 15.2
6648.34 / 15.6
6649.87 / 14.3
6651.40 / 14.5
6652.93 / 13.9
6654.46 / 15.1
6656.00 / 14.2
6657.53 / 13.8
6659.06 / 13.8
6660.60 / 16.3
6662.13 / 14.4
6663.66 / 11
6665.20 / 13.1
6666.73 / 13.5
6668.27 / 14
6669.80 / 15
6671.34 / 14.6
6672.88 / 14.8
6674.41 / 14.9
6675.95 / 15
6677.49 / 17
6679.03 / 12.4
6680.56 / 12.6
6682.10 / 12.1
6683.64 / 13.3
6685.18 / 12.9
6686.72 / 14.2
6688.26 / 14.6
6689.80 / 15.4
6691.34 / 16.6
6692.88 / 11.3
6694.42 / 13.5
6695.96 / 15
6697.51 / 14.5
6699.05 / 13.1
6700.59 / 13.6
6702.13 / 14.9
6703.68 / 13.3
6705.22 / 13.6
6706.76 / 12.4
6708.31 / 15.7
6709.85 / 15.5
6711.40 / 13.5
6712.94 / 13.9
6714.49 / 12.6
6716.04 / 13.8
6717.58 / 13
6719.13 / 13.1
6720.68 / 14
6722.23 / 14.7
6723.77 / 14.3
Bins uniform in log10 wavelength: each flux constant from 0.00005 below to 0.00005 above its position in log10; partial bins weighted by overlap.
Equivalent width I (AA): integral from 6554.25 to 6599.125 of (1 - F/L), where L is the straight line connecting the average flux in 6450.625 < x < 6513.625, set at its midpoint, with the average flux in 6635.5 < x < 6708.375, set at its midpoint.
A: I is 1.7 AA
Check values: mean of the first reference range 14.5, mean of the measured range 13.8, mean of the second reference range 14.2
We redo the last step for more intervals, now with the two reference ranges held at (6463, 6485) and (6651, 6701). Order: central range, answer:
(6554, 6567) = 0.6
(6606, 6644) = -2.4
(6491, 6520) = -1.3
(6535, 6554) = -0.2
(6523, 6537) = -0.8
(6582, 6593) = -0.2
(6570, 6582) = 1.4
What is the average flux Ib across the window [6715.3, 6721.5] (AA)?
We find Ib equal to 13.5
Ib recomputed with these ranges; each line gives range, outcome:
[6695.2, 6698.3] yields 14.7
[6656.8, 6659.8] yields 13.8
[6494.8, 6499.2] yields 14.4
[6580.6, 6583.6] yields 14.1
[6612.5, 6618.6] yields 14.1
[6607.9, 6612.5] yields 14.5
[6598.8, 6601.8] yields 14.2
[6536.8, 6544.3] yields 14.7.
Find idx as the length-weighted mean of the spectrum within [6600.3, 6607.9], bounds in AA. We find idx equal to 14.9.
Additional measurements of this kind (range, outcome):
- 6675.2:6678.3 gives 15.9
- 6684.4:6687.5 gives 13.5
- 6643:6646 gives 14.6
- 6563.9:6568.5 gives 13.8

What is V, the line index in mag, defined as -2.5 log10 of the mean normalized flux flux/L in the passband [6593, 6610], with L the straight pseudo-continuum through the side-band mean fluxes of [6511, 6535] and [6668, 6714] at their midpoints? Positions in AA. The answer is 0.017 mag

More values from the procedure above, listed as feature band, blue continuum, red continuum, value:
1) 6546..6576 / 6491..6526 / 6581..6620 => 0.086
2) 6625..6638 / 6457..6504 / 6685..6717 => -0.138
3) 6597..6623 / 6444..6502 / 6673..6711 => -0.032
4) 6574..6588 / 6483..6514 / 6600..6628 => 0.104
